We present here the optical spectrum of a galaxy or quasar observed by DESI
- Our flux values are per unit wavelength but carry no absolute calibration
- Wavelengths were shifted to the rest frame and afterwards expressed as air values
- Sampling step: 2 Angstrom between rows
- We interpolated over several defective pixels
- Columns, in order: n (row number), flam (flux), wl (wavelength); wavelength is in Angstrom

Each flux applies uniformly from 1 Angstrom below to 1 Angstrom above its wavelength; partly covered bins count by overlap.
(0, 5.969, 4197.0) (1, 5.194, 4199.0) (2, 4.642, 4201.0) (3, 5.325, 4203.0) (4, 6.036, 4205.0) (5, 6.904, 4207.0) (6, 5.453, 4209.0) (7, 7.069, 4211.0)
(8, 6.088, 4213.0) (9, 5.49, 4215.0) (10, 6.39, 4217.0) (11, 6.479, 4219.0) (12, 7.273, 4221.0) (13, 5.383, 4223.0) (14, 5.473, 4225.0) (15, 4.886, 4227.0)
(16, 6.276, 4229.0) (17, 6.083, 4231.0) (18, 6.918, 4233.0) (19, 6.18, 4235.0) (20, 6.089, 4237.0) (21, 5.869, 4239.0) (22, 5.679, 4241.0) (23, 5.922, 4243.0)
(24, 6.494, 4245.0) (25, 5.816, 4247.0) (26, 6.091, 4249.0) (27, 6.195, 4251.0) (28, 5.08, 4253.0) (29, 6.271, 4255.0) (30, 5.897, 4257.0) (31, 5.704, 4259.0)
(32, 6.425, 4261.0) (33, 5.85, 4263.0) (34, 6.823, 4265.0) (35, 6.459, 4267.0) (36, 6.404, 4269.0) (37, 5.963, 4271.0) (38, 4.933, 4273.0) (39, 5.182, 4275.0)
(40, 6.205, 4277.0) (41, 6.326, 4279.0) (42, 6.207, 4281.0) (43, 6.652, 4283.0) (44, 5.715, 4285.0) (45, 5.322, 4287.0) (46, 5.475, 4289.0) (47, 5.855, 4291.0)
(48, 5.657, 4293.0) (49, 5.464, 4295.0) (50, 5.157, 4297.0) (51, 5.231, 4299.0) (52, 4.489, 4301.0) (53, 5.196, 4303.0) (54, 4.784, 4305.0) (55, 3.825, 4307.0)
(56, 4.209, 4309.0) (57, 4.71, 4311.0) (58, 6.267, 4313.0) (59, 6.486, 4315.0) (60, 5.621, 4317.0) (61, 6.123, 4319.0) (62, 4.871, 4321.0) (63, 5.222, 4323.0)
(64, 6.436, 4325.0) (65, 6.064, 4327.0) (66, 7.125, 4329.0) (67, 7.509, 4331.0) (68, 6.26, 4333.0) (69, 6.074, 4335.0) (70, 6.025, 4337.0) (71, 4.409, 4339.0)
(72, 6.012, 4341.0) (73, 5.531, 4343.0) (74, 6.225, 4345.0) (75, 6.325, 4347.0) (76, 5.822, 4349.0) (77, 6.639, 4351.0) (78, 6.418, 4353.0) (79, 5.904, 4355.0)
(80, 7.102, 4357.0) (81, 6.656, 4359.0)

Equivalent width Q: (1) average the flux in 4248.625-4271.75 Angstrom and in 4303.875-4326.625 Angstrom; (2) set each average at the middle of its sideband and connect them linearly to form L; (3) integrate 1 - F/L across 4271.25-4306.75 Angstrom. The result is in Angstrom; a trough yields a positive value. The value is 1.3 Angstrom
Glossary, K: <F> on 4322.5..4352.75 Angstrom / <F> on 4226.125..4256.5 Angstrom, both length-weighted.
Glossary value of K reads 1.0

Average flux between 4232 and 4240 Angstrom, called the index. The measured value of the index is 6.26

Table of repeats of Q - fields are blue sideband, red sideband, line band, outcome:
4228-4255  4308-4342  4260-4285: -0.5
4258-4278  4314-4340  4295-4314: 3.5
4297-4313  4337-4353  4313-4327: -1.8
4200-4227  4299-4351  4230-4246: -0.7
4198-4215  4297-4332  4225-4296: -3.4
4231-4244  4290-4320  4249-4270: -1.0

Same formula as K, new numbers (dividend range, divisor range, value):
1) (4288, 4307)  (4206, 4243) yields 0.85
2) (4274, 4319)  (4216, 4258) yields 0.91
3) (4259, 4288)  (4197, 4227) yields 1.02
